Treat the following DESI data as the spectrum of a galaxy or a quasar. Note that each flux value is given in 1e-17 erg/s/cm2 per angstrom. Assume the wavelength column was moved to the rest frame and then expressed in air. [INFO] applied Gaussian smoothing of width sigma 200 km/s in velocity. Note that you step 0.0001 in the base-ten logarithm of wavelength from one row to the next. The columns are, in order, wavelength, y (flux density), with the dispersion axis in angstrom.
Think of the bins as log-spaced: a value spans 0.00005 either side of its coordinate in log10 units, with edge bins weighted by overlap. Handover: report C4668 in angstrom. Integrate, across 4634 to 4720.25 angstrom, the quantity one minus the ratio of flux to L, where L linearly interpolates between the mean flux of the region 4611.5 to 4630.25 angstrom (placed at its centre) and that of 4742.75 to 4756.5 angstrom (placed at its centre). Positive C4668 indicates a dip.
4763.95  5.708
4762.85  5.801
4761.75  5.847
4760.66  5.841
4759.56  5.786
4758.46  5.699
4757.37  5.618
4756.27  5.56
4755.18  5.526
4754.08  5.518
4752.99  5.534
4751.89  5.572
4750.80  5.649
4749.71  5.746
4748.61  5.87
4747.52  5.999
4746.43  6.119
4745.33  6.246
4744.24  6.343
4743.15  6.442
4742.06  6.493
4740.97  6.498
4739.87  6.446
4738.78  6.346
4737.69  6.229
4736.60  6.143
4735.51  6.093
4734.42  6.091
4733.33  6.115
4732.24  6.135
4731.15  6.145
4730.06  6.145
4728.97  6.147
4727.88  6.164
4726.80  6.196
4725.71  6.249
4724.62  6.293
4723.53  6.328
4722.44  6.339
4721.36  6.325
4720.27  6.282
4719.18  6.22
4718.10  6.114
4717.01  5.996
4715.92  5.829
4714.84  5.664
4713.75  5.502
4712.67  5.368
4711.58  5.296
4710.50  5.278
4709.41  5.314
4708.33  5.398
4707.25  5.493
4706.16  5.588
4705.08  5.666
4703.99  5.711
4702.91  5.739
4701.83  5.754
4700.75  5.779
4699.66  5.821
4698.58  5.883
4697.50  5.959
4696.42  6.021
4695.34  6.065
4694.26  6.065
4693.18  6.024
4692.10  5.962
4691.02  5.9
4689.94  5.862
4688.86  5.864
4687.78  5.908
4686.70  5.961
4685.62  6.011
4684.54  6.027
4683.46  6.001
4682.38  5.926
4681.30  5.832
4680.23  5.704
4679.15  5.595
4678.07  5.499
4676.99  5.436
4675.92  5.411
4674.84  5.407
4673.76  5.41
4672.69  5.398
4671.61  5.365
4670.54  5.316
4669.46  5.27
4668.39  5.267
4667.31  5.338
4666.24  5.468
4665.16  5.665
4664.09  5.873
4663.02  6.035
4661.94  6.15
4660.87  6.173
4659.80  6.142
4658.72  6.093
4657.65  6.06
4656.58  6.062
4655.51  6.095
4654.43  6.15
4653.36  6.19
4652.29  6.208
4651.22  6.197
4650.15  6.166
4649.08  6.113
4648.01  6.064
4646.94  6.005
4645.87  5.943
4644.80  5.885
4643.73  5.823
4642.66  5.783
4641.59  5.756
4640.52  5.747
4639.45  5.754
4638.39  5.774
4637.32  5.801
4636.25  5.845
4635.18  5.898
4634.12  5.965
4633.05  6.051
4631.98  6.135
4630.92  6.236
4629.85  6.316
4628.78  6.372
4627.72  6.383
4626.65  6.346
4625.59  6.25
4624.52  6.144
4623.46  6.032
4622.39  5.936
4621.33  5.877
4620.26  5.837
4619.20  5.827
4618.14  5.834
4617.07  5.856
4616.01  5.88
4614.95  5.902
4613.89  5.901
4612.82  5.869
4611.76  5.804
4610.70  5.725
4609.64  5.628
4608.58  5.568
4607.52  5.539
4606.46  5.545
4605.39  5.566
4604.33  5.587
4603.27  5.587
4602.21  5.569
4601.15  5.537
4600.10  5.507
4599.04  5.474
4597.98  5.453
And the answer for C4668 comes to 2.1 angstrom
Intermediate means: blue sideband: 6.02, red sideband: 5.86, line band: 5.8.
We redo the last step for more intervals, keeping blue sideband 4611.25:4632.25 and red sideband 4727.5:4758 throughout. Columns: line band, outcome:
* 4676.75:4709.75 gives 1.25 angstrom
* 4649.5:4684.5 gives 1.46 angstrom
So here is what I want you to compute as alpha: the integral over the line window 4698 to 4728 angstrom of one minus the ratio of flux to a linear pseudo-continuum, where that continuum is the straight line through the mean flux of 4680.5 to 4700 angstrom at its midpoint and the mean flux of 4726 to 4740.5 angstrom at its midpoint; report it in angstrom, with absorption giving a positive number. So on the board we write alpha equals 1.18 angstrom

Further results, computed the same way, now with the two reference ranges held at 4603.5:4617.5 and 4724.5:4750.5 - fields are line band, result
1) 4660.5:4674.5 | 0.8 angstrom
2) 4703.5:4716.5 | 1.2 angstrom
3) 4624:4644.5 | -0.8 angstrom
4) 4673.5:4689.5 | 0.6 angstrom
